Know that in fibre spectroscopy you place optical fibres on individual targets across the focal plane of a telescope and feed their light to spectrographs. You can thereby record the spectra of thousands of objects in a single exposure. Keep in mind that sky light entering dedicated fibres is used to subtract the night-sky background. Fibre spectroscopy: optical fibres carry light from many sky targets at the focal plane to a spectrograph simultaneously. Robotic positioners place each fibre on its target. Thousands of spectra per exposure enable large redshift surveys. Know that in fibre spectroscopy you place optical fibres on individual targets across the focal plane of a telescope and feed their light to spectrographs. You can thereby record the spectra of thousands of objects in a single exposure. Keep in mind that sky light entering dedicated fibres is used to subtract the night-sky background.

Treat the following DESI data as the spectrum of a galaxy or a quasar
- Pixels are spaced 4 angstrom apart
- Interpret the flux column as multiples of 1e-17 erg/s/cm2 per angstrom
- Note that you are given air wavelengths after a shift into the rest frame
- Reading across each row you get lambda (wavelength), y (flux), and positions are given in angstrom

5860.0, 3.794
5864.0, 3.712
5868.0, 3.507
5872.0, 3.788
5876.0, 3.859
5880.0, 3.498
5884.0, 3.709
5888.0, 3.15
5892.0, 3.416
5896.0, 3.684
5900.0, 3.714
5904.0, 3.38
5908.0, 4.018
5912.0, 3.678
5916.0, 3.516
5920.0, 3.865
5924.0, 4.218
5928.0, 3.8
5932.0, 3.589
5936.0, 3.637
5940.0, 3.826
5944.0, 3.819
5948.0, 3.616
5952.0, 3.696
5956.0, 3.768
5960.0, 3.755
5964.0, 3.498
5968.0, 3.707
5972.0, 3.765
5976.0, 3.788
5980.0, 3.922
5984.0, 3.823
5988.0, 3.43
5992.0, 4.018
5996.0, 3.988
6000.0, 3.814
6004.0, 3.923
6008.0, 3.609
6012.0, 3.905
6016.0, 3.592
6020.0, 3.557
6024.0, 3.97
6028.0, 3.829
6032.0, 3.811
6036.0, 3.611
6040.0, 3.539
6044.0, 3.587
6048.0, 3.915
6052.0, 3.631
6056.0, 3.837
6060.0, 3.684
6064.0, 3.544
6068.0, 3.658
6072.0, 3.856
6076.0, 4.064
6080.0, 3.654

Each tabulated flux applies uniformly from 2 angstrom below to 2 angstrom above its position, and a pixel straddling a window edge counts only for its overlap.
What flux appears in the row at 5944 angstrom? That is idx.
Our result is 3.819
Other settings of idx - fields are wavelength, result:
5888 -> 3.15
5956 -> 3.768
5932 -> 3.589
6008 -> 3.609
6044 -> 3.587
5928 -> 3.8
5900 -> 3.714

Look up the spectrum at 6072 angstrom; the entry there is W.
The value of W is 3.856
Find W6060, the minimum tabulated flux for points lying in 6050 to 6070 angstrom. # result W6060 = 3.544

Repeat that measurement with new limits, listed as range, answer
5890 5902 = 3.416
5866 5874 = 3.507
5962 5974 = 3.498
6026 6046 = 3.539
